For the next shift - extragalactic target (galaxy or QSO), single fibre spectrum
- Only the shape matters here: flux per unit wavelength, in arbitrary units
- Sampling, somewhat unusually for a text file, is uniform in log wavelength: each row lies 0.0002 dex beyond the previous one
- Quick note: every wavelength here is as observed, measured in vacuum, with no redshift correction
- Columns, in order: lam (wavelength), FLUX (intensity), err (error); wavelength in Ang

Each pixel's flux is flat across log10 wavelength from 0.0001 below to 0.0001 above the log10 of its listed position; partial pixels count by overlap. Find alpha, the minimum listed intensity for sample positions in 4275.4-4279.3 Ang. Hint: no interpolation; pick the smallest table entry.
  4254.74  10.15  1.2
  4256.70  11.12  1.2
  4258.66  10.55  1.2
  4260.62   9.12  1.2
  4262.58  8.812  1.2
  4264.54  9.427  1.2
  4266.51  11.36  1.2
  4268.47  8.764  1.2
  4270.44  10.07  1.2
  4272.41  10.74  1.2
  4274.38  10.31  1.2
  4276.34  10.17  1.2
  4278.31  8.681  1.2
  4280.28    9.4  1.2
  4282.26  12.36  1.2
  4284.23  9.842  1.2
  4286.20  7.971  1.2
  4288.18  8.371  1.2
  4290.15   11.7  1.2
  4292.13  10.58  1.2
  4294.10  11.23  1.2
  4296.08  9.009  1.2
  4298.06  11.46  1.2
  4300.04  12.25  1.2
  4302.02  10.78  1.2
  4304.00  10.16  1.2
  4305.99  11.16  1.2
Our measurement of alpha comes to 8.681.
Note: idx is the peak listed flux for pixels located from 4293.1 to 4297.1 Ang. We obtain 11.23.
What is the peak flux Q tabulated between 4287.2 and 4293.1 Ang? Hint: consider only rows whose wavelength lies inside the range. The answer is 11.7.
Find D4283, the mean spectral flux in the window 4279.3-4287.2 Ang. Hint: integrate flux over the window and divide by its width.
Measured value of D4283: 9.88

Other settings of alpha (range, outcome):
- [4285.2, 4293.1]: 7.971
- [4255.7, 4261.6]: 9.12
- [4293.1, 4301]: 9.009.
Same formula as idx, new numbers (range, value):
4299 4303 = 12.25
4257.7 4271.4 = 11.36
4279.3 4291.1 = 12.36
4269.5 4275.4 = 10.74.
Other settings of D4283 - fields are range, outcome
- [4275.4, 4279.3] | 9.42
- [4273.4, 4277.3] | 10.3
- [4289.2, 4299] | 10.8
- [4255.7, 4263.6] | 9.91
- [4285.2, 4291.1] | 9.34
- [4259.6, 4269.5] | 9.51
